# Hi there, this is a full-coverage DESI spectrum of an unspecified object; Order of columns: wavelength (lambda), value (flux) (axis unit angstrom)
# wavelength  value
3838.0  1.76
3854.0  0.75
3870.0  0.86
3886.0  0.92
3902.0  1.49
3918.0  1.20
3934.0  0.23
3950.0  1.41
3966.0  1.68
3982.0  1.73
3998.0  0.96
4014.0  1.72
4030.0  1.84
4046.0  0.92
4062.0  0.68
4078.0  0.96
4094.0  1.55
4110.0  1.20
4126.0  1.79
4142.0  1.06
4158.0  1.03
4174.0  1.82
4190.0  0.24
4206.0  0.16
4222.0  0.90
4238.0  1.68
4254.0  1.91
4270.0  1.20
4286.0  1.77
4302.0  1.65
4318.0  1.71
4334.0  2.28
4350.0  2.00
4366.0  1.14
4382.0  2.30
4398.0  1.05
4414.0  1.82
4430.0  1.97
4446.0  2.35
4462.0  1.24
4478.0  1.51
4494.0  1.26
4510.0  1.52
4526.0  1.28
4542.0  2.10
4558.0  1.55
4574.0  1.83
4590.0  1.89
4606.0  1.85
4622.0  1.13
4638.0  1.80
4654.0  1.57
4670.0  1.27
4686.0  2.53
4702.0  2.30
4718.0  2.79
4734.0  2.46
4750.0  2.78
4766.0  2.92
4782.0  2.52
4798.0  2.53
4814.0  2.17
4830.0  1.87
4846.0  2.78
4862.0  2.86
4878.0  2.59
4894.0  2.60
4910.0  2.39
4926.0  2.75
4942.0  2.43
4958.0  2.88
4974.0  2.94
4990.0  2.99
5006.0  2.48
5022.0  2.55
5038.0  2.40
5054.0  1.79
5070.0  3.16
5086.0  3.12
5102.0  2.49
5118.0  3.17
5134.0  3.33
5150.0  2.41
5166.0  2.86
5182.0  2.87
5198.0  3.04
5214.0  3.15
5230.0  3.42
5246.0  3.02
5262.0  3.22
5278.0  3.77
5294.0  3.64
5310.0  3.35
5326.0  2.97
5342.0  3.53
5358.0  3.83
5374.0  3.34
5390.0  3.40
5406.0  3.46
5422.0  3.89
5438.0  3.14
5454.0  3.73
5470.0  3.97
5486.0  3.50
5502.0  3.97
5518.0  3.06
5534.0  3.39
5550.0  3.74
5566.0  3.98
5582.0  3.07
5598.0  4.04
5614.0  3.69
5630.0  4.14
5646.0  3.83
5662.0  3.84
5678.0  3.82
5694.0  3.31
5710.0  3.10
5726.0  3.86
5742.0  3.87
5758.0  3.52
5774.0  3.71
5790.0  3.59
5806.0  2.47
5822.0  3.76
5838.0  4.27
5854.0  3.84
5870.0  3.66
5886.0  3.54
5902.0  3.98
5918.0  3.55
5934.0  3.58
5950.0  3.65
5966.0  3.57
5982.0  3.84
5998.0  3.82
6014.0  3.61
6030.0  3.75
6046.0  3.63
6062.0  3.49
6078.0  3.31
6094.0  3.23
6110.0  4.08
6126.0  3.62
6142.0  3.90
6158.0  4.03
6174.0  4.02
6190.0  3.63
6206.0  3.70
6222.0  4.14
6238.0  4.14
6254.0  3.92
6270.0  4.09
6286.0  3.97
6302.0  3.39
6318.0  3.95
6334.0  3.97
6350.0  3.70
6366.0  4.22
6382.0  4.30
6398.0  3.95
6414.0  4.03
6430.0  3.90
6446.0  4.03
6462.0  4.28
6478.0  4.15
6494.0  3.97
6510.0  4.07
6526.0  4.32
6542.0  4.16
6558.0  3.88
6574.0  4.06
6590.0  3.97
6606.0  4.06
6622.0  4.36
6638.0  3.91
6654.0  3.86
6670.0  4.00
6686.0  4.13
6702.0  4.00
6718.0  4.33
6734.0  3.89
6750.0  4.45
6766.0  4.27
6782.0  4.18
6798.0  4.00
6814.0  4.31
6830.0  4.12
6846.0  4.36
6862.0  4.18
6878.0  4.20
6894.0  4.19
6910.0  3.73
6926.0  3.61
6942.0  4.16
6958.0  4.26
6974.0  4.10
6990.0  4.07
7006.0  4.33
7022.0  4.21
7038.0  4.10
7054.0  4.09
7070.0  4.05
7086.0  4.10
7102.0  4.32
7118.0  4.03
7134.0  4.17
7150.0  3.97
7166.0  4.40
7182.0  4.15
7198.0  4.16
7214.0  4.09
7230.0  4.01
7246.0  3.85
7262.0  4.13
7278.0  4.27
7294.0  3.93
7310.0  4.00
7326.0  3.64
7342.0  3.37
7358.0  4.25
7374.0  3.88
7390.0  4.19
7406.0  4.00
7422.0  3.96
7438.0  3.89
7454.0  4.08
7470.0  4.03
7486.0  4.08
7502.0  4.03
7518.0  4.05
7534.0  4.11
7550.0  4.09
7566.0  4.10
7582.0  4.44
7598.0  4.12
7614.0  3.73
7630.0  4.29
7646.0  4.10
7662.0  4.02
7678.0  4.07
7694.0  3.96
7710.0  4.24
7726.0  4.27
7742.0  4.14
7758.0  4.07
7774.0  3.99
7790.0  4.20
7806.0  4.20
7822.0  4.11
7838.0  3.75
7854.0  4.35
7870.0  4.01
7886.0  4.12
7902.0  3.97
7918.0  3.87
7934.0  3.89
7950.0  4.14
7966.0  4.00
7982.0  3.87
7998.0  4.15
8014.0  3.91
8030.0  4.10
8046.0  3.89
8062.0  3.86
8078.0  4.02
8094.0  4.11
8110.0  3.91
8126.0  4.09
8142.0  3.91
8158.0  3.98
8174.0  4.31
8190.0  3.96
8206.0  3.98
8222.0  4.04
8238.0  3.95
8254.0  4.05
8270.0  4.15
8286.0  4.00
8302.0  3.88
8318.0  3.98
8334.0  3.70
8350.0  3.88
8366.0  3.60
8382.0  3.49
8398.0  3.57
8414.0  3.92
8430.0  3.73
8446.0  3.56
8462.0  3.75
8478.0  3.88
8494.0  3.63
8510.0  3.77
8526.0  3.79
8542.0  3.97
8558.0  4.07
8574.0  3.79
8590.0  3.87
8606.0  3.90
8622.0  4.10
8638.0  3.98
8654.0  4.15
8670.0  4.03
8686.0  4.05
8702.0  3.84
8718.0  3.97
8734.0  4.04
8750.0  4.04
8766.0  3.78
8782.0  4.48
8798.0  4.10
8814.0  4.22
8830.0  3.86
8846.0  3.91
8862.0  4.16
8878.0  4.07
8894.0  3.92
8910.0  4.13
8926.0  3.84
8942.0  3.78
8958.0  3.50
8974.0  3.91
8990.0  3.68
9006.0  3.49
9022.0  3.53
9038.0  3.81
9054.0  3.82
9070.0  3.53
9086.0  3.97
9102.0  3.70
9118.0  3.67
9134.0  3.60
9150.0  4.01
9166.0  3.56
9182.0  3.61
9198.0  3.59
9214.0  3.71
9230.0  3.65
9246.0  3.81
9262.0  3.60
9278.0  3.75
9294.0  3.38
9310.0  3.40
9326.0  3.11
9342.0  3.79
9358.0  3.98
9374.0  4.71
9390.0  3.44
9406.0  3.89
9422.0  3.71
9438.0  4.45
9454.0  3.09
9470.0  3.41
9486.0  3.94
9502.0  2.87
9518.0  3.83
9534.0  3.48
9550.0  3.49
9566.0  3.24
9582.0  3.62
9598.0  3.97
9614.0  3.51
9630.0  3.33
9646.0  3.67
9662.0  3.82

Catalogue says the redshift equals 0.17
